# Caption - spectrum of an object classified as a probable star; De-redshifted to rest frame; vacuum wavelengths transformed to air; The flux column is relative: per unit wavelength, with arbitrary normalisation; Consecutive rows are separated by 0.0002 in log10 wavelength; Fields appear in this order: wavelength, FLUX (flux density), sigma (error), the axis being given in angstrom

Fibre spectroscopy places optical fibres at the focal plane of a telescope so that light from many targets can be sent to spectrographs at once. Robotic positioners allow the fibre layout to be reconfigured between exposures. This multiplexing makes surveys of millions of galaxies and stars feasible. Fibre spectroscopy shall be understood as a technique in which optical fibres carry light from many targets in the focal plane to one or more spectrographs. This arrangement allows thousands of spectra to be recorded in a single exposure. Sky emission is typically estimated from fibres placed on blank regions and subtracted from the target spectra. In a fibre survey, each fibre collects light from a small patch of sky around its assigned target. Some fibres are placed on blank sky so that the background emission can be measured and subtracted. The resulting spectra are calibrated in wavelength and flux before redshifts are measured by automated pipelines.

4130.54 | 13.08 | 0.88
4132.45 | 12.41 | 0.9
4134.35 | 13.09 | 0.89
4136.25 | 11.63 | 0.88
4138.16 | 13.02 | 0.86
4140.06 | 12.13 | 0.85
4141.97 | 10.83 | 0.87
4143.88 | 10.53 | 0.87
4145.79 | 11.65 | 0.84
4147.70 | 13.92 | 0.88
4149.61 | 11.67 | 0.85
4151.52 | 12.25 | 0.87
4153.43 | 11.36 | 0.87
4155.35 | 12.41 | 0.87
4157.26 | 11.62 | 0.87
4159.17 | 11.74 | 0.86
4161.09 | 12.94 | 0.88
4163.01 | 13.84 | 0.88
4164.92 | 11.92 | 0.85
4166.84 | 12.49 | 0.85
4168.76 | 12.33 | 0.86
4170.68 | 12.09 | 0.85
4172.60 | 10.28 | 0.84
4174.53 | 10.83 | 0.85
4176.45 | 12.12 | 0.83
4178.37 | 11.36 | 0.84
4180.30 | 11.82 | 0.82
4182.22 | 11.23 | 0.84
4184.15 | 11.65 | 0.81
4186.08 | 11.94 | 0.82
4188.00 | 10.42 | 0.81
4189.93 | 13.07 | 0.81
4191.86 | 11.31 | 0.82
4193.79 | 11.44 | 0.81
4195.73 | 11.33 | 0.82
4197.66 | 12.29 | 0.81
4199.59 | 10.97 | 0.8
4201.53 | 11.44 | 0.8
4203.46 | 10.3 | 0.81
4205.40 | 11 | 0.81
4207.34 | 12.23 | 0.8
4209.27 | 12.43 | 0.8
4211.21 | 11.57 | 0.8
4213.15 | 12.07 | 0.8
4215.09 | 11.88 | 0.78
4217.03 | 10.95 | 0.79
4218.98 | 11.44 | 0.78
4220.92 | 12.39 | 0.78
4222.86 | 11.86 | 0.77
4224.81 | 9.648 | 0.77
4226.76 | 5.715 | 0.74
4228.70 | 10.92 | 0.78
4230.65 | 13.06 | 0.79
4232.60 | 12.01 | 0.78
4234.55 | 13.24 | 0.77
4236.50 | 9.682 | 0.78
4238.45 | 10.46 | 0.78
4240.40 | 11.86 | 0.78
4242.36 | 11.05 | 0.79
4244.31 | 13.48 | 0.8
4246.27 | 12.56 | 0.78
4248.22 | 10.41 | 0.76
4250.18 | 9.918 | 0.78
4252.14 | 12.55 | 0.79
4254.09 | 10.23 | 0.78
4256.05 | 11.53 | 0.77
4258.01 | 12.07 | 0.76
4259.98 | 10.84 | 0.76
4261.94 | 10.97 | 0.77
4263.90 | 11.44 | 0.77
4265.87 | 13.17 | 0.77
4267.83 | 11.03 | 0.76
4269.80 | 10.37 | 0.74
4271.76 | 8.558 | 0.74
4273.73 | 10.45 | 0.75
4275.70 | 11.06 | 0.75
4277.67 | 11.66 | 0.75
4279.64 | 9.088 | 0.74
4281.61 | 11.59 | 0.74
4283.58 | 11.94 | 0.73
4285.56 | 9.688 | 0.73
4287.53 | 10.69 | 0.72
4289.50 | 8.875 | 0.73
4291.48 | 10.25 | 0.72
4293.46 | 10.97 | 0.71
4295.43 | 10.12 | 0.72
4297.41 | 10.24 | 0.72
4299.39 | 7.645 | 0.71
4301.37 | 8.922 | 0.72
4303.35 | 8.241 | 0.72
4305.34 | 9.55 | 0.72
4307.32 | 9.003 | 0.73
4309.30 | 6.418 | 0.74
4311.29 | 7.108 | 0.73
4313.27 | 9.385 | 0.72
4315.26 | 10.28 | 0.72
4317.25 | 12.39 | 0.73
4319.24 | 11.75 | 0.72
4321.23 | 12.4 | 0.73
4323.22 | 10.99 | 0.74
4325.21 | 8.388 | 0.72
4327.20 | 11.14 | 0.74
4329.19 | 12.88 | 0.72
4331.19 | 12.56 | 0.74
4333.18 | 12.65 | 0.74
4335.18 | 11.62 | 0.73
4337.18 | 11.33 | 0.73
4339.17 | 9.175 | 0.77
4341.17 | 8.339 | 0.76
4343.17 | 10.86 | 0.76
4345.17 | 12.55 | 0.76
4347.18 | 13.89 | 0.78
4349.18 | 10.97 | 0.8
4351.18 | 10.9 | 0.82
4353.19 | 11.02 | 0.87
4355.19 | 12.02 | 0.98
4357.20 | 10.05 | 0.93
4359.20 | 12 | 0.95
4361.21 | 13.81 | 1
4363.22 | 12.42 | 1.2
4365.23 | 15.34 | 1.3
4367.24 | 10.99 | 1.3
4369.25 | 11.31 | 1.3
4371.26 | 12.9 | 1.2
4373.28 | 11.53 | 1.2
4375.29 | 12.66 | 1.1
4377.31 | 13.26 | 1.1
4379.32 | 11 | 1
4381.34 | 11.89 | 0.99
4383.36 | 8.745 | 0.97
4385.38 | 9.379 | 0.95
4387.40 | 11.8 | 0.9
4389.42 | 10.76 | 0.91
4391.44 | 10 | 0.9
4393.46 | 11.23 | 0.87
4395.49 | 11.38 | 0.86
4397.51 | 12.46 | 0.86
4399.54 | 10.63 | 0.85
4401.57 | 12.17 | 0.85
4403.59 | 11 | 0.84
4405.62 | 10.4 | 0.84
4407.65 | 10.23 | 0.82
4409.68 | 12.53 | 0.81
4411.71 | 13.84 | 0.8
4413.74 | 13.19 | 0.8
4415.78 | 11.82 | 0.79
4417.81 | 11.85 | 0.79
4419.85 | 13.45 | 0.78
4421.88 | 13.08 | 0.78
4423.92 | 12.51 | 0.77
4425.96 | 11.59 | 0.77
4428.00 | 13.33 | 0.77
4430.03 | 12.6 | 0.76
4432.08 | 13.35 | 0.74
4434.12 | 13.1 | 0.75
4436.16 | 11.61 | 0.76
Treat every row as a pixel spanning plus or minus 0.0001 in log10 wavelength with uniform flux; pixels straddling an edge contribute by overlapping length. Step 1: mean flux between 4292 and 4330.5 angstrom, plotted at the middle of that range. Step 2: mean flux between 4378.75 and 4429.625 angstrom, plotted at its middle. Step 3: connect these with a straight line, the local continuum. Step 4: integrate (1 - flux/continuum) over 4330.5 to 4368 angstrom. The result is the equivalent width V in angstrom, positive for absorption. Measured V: -3.8 angstrom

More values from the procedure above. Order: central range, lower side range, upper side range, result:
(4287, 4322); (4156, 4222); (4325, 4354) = 5.4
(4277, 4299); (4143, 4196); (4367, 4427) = 2.6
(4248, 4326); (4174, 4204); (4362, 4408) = 8.0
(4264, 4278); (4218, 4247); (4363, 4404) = 0.6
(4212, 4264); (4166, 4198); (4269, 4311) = -3.1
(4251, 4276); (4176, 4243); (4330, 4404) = 0.7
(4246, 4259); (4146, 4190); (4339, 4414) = 0.6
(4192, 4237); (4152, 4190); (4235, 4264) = 0.9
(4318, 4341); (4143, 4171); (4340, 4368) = 1.1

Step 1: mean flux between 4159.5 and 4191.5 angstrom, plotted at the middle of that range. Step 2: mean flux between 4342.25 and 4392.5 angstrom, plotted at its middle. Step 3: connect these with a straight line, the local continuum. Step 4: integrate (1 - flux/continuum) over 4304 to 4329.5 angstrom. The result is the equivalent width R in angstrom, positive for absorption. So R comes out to 3.7 angstrom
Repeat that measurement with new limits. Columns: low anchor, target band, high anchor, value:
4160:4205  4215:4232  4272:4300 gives 0.5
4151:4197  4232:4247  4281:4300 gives -1.2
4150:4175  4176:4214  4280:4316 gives -0.6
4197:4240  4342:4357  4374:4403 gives -0.5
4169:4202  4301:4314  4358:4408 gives 3.6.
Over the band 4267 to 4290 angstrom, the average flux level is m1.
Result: 10.4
